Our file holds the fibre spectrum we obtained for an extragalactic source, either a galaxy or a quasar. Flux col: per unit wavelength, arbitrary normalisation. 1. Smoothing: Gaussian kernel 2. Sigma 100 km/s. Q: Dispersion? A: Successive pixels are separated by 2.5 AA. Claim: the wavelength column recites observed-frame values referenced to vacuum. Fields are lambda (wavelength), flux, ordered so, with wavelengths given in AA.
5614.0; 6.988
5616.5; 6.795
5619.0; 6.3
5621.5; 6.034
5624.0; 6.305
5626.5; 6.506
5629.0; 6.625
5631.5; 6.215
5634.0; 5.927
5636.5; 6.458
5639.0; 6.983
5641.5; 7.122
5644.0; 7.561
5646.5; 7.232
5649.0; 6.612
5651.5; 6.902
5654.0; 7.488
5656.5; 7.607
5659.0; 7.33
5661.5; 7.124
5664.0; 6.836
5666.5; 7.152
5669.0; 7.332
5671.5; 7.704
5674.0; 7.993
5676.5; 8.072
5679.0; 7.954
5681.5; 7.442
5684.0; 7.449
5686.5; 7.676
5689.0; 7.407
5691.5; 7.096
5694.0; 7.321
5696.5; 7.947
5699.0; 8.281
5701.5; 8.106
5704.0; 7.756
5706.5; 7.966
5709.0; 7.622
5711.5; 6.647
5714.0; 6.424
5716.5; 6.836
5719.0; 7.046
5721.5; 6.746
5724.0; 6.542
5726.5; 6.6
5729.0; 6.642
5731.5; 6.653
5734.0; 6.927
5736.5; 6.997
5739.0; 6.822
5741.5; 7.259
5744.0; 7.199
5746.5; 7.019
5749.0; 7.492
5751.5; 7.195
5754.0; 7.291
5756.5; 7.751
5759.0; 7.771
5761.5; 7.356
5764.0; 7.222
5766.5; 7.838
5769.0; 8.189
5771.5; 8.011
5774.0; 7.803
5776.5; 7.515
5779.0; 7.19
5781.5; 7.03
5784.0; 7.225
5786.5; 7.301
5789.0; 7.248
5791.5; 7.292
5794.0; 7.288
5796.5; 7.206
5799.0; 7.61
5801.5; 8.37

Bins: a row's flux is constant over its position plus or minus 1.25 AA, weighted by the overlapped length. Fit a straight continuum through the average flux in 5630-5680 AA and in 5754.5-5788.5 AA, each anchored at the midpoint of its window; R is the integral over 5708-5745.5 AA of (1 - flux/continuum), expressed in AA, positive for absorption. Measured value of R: 2.74 AA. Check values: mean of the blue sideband 7.17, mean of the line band 6.86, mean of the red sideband 7.54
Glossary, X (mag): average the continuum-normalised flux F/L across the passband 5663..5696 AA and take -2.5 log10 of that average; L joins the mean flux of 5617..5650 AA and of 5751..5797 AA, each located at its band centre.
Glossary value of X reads -0.09 mag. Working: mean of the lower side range 6.61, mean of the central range 7.51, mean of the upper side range 7.47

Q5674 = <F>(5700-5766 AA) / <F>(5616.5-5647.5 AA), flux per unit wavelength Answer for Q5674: 1.1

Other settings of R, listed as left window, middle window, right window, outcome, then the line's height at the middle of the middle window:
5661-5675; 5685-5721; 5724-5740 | -2.0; 7.03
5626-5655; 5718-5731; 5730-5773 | 0.9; 7.22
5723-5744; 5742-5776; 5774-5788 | -2.2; 7.08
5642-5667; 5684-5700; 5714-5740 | -1.5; 6.97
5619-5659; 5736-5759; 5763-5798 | 0.1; 7.3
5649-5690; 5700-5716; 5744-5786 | 0.1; 7.46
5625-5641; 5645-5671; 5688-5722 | -1.5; 6.8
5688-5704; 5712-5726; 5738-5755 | 1.4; 7.47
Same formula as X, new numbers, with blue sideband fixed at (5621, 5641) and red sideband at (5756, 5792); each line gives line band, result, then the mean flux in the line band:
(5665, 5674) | -0.11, 7.46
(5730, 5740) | 0.06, 6.85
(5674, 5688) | -0.14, 7.74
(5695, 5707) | -0.15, 8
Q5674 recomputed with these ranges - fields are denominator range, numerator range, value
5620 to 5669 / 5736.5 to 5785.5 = 1.08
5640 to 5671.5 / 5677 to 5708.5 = 1.07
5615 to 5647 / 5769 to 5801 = 1.13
